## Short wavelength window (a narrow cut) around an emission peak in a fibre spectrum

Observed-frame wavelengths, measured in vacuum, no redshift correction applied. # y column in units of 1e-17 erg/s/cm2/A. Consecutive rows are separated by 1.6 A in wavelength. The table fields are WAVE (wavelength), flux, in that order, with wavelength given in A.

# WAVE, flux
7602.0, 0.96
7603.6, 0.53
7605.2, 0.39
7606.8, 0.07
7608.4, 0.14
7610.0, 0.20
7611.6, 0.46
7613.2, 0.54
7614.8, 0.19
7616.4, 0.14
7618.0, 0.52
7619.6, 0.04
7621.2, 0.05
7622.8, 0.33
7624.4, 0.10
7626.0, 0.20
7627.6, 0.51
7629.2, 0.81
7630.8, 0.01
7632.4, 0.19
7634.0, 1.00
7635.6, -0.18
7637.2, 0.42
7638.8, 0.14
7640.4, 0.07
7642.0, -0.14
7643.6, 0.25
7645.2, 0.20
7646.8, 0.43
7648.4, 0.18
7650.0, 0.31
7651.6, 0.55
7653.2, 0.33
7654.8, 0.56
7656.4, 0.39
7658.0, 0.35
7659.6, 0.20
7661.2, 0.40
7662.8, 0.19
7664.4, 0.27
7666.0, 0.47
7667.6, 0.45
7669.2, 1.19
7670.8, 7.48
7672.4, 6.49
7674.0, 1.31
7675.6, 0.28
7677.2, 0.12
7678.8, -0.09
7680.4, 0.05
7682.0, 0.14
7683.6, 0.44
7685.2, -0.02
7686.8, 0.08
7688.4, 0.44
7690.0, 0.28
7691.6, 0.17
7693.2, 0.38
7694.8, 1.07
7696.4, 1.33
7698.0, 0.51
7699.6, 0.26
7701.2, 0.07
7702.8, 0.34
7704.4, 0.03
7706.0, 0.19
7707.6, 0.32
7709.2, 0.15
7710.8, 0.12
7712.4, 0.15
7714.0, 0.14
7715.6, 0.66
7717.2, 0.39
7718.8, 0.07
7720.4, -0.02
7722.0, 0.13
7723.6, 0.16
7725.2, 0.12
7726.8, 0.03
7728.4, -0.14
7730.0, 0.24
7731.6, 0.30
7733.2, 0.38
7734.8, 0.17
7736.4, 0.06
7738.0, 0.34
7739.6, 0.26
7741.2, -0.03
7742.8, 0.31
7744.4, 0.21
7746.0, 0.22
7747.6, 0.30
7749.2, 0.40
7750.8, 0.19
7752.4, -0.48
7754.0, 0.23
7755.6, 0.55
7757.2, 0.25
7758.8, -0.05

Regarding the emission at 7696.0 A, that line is [N II]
